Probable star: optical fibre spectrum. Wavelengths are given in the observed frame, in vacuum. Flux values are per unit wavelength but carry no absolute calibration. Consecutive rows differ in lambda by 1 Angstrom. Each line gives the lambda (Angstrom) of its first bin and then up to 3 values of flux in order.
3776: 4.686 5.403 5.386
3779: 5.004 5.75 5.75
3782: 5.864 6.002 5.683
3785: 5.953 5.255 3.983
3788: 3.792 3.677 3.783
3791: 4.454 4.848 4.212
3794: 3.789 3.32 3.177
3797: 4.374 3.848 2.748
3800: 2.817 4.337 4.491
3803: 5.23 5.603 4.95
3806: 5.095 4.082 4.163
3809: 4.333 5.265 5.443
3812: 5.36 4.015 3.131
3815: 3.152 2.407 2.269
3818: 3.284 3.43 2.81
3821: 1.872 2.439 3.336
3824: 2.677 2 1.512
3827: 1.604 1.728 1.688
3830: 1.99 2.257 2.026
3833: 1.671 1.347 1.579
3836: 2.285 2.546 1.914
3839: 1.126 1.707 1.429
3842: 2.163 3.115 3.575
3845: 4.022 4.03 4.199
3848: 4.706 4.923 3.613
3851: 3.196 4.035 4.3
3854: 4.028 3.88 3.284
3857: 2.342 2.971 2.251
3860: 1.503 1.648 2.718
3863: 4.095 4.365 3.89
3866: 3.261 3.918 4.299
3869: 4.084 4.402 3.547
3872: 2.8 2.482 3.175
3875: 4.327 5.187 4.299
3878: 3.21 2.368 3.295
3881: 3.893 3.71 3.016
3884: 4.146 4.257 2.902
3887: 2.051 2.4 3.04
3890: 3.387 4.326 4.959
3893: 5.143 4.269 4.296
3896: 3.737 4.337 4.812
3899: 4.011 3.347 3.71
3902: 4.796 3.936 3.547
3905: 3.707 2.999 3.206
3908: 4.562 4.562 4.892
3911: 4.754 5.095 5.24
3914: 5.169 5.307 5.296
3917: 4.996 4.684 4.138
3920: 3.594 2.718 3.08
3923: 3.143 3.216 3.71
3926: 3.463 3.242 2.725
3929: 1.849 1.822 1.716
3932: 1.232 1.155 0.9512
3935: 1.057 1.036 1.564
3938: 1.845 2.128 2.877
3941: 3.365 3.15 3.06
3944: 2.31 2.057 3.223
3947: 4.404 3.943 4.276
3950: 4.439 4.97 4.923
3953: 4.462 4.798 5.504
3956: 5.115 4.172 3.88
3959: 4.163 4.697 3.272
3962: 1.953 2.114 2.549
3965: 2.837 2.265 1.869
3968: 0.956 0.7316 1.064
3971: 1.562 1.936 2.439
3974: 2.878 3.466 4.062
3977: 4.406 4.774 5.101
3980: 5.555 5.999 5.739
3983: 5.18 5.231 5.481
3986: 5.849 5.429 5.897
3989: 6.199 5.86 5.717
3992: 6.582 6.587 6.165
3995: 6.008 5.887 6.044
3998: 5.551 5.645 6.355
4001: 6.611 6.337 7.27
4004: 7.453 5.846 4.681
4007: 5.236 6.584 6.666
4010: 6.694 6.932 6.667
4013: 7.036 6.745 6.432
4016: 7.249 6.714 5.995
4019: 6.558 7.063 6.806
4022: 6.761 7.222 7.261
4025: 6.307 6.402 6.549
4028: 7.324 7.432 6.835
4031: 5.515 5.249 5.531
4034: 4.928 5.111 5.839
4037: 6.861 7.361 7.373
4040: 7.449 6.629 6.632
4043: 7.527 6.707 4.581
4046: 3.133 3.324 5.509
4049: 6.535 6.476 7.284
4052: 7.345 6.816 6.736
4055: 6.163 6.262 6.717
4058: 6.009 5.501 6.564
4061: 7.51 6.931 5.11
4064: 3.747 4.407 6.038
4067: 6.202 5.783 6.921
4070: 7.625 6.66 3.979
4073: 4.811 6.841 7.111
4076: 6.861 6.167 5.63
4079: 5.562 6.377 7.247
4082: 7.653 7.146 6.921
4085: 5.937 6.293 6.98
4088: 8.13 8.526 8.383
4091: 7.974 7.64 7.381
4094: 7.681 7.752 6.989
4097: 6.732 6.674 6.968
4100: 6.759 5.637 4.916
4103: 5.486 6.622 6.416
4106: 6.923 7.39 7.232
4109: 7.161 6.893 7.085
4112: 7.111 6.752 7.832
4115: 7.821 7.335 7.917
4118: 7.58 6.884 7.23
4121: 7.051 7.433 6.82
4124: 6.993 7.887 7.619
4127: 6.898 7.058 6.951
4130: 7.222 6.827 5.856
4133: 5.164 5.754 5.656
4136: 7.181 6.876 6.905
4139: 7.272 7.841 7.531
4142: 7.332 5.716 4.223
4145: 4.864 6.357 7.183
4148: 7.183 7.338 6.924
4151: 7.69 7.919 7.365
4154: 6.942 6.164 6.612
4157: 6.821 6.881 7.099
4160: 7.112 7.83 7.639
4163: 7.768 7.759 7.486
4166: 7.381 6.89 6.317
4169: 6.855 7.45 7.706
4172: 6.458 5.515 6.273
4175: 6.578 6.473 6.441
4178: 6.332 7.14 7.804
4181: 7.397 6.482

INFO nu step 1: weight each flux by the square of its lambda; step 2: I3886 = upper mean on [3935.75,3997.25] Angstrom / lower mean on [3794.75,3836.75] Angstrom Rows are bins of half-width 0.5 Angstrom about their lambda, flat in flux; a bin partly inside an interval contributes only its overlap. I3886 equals 1.34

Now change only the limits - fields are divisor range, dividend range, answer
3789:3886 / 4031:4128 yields 2.23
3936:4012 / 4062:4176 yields 1.64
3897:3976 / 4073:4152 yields 2.27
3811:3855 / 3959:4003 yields 1.70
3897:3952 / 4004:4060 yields 1.96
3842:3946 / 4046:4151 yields 2.13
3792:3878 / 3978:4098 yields 2.13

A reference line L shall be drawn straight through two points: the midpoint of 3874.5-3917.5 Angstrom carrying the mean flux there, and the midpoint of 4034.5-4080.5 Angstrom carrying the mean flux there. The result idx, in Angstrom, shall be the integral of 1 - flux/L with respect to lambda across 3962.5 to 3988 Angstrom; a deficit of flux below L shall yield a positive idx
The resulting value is 7.5 Angstrom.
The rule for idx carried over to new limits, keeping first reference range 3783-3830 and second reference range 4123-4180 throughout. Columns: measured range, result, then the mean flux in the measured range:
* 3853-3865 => 3.16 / 3.1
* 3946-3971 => 8.14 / 3.43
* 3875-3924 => 6.34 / 3.99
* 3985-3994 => -1.01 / 5.99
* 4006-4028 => -3.87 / 6.63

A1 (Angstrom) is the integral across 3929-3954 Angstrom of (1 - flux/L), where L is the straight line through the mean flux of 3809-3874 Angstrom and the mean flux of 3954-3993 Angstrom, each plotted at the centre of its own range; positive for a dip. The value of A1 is 6.91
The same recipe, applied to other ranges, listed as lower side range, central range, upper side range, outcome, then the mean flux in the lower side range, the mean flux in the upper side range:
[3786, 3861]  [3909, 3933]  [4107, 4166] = 4.07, 3.28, 7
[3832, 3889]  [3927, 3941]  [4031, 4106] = 8.16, 3.19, 6.39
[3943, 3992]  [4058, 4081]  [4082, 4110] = 1.19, 3.97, 7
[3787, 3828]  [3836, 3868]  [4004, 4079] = 7.49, 3.66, 6.27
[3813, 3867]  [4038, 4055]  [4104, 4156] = -1.62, 2.8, 6.93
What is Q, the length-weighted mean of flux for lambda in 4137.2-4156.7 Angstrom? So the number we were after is 6.81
